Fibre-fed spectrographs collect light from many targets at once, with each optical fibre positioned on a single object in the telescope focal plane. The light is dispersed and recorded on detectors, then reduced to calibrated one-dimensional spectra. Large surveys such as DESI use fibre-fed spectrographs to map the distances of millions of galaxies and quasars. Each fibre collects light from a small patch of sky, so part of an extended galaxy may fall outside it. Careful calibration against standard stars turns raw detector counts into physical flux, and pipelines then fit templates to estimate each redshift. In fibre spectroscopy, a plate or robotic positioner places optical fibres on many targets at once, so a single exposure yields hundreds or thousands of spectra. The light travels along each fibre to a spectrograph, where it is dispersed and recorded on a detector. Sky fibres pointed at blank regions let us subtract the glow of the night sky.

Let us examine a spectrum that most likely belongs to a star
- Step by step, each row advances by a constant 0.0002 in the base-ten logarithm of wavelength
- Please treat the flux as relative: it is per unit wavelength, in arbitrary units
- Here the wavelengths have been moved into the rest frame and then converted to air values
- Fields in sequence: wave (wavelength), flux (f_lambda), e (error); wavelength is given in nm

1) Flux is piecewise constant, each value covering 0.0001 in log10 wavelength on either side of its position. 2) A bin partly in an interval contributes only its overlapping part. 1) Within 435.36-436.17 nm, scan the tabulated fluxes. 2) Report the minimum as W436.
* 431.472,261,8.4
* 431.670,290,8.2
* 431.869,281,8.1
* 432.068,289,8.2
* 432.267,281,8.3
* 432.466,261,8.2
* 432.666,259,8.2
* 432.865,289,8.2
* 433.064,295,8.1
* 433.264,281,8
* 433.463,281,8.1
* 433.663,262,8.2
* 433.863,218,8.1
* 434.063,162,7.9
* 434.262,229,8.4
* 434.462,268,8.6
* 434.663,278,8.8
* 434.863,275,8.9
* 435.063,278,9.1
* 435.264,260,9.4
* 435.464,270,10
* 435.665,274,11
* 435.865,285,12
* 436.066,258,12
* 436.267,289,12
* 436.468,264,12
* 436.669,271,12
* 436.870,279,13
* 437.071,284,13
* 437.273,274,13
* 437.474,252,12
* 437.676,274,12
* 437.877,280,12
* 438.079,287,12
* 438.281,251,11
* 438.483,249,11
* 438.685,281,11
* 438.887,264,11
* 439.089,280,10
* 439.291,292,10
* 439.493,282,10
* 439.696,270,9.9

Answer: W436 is 258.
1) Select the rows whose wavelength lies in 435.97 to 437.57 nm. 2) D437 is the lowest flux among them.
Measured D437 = 252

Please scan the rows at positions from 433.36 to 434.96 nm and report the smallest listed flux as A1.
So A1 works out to 162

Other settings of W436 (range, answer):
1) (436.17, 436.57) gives 264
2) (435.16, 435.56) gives 260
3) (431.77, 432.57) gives 261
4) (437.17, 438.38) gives 251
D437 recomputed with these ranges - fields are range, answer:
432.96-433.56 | 281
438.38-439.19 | 249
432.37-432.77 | 259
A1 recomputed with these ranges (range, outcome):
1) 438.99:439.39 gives 280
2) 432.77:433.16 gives 289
